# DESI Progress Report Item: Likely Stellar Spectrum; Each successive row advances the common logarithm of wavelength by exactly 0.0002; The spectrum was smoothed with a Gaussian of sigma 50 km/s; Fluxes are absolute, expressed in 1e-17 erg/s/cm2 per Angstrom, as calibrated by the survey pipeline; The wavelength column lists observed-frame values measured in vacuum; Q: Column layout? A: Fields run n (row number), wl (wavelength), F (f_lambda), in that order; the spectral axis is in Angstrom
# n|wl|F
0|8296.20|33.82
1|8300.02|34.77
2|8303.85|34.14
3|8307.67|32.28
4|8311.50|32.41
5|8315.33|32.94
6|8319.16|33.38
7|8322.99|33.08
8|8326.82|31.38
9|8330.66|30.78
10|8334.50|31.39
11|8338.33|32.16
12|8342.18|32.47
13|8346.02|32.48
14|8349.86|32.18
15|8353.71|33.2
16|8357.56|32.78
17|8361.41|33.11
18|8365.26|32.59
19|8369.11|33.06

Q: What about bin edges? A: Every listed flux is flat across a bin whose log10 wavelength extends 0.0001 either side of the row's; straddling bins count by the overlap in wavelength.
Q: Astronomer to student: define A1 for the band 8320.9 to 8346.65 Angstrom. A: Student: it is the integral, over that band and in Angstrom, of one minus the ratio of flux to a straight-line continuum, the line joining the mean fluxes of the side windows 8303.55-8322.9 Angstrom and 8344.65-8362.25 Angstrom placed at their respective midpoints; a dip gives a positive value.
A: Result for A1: 0.7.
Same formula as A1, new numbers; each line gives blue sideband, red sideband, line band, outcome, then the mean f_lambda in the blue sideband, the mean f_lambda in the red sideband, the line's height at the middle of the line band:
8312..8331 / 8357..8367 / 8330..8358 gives 0.4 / 32.4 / 32.8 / 32.7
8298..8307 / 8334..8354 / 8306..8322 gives 0.4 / 34.1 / 32.3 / 33.6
